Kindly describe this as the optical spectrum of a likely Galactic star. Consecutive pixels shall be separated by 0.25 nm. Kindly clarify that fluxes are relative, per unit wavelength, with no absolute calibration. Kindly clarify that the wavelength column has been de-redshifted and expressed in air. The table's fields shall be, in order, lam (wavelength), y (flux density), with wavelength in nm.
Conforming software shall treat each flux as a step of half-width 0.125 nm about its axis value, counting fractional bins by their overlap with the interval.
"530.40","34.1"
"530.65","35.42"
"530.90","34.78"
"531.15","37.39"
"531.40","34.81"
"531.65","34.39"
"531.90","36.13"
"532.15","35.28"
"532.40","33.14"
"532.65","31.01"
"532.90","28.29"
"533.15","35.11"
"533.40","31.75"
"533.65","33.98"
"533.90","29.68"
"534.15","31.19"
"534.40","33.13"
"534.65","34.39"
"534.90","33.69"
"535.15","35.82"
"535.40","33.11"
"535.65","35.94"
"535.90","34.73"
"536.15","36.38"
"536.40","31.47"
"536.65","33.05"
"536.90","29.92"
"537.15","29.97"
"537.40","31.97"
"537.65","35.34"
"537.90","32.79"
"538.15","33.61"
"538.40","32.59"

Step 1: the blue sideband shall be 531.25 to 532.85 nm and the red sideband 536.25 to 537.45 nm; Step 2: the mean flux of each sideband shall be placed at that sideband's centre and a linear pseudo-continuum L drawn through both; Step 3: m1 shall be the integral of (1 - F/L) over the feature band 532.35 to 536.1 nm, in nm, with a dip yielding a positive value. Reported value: -0.04 nm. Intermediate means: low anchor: 33.9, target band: 33.1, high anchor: 31.3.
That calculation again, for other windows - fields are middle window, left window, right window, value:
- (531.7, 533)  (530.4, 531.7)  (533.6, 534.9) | 0.05 nm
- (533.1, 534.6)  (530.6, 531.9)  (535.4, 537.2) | 0.08 nm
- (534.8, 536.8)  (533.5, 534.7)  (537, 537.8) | -0.12 nm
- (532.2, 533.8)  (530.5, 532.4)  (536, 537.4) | 0.10 nm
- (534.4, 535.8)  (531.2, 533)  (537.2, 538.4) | -0.05 nm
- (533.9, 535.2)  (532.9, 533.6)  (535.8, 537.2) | -0.02 nm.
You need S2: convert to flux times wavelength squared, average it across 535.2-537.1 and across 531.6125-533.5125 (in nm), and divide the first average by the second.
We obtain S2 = 1.03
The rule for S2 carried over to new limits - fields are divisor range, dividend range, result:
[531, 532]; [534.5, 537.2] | 0.96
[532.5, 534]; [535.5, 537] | 1.07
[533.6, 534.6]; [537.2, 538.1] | 1.05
